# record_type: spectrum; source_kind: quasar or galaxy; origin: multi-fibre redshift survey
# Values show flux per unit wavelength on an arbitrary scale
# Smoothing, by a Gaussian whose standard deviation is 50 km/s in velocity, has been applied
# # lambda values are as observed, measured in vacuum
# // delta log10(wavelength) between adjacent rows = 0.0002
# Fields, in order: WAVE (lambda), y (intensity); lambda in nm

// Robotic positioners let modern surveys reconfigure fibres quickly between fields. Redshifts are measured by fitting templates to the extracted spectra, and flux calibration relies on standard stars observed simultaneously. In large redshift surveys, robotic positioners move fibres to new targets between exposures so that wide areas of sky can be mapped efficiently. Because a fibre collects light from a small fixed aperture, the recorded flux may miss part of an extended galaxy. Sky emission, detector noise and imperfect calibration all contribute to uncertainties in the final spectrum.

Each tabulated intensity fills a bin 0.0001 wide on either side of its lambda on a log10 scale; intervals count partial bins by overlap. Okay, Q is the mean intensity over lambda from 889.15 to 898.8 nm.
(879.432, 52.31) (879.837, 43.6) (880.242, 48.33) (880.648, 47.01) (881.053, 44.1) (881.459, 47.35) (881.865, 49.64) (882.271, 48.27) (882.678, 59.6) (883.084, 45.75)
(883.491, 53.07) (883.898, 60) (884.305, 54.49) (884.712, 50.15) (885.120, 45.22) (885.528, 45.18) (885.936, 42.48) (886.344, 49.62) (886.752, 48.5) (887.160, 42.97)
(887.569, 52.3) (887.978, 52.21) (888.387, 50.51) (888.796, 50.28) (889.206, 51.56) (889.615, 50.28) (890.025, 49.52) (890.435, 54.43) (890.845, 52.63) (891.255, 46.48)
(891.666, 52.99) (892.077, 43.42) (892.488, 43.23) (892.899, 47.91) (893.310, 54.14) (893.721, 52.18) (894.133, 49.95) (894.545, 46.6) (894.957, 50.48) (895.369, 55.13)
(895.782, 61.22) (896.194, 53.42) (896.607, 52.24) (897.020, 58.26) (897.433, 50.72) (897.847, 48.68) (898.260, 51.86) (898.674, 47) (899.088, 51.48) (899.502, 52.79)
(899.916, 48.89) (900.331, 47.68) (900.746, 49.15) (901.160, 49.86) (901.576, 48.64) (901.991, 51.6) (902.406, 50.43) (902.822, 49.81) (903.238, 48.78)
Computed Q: 51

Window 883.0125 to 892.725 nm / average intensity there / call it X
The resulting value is 49.5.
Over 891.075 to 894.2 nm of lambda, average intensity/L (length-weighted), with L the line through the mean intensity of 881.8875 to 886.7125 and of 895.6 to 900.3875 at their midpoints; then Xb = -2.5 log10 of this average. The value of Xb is 0.06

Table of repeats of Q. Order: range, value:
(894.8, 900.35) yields 52.3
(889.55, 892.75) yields 49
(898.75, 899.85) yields 51.1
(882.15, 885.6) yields 51.6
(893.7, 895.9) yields 52.3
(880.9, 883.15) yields 49.4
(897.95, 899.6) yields 50.5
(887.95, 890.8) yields 51.3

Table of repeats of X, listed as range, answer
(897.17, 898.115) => 50.4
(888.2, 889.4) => 50.8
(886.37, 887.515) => 47.2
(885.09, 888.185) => 47.4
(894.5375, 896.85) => 53.8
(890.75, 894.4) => 49.1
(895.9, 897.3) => 54.9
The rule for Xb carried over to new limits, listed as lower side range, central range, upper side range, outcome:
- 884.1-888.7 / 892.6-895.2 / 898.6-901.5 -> -0.02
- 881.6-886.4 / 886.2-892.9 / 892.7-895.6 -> 0.03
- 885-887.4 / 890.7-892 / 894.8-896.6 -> 0.02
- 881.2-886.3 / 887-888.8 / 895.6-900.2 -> 0.02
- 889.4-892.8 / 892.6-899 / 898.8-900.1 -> -0.04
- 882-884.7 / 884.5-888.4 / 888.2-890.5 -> 0.09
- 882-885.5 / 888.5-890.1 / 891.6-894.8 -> -0.01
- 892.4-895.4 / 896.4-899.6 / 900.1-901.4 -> -0.05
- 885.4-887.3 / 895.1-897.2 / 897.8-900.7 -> -0.15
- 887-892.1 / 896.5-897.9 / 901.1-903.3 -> -0.06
